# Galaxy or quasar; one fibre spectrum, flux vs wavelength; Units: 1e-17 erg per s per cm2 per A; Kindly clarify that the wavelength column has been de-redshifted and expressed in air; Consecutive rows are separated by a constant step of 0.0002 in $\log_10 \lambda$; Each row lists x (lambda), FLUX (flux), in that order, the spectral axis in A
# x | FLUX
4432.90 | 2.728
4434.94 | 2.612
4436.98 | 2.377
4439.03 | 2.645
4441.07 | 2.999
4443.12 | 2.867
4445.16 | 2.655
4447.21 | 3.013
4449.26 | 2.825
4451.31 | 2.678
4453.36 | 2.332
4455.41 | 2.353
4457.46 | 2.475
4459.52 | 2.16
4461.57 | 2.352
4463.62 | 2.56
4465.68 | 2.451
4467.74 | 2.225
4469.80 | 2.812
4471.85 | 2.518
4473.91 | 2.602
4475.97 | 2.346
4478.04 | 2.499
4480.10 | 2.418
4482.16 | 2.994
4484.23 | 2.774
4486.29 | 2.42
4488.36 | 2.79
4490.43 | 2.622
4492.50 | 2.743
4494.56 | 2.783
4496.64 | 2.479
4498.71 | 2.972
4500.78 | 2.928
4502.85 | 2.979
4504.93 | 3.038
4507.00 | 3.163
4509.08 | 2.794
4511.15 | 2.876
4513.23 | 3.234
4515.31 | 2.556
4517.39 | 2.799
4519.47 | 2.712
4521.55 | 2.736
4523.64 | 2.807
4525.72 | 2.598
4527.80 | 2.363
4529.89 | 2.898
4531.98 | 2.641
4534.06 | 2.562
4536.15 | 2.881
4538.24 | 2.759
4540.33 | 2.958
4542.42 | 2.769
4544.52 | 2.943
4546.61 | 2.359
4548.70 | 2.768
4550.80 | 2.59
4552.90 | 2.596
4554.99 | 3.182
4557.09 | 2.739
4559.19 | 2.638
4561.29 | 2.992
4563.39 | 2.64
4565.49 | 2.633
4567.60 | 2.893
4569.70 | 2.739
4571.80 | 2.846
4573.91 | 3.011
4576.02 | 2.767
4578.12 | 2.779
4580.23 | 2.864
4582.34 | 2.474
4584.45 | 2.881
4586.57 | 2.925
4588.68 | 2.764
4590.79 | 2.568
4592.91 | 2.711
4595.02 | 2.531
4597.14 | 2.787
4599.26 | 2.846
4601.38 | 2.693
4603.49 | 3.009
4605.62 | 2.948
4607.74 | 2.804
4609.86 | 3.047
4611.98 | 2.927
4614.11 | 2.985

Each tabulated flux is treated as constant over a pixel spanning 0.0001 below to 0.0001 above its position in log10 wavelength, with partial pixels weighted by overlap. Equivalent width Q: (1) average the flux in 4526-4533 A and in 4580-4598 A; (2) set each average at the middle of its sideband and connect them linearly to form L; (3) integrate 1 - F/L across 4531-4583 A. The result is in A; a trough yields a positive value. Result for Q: -1.8 A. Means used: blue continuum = 2.63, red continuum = 2.71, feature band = 2.76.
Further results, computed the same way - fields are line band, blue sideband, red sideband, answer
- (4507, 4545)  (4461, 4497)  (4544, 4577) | -1.3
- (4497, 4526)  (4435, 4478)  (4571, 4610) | -2.3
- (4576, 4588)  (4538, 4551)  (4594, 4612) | 0.1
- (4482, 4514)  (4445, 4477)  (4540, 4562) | -2.7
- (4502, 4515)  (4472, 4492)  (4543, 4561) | -1.6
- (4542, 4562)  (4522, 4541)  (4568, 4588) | 0.0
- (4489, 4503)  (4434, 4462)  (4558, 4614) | -0.5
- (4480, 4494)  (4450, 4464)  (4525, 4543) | -0.9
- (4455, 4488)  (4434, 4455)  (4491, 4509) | 3.3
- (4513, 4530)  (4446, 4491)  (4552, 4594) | -0.3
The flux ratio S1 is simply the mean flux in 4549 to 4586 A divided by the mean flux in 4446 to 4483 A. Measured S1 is 1.10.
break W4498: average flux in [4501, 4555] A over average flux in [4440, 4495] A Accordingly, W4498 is 1.1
